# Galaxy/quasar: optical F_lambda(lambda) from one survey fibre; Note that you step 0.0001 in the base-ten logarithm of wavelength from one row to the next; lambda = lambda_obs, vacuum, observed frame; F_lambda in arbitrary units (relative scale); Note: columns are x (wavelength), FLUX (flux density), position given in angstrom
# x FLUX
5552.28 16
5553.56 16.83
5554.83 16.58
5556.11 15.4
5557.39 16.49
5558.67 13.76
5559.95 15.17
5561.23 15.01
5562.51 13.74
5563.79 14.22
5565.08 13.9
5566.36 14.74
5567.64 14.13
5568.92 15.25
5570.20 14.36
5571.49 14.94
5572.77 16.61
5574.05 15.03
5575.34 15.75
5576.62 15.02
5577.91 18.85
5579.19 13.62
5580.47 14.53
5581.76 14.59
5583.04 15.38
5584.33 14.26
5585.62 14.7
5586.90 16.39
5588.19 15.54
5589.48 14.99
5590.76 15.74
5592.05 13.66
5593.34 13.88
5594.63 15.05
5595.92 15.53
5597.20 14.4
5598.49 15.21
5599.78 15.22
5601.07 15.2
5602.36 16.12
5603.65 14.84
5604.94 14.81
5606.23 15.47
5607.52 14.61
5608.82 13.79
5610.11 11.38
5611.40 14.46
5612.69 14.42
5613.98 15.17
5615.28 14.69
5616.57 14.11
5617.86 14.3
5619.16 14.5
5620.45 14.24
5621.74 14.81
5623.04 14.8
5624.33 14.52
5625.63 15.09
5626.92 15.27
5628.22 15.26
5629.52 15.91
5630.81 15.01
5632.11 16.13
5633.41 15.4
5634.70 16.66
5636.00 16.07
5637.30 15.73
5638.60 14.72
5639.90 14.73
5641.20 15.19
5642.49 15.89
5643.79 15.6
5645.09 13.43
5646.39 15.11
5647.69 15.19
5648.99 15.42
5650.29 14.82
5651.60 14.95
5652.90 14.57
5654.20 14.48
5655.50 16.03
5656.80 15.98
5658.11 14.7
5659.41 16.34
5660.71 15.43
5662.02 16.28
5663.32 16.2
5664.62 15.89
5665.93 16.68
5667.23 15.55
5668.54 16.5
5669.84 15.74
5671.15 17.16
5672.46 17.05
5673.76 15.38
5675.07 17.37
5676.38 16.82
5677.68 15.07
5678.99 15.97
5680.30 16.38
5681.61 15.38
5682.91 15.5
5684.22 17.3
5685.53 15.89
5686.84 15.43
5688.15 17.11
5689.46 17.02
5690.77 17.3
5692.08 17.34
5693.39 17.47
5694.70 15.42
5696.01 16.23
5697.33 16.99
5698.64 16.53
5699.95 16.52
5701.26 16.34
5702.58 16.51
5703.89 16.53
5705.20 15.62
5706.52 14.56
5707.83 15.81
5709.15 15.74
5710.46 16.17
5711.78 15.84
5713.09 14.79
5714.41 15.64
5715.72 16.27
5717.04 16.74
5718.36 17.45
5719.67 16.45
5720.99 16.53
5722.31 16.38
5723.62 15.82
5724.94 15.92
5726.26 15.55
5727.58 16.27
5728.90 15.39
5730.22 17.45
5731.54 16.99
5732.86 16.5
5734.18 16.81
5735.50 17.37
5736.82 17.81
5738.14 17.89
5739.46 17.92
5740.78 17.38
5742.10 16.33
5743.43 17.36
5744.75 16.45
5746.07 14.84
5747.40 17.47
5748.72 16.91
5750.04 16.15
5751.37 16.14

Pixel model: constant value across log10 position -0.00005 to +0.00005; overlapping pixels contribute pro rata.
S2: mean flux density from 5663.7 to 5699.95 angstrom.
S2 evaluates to 16.4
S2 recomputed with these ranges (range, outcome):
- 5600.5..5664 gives 15.1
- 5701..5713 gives 15.8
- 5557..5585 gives 15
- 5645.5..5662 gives 15.3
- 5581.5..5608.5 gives 15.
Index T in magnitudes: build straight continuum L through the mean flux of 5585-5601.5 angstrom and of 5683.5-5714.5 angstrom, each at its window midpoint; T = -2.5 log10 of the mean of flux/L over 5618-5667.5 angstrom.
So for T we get 0.02 mag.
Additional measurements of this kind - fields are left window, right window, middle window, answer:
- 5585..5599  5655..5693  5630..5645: 0.01 mag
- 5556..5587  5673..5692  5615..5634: 0.05 mag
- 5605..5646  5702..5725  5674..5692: -0.05 mag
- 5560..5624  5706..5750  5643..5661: 0.03 mag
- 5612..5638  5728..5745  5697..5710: 0.03 mag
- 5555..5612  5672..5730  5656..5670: -0.01 mag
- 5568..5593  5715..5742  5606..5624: 0.09 mag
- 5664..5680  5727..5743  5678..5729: 0.03 mag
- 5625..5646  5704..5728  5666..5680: -0.04 mag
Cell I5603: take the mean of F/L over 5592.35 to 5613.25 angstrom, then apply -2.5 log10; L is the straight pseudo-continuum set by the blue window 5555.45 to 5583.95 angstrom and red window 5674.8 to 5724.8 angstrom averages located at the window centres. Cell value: 0.05 mag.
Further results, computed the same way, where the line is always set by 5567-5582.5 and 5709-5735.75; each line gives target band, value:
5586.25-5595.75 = 0.02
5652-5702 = -0.02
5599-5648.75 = 0.05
